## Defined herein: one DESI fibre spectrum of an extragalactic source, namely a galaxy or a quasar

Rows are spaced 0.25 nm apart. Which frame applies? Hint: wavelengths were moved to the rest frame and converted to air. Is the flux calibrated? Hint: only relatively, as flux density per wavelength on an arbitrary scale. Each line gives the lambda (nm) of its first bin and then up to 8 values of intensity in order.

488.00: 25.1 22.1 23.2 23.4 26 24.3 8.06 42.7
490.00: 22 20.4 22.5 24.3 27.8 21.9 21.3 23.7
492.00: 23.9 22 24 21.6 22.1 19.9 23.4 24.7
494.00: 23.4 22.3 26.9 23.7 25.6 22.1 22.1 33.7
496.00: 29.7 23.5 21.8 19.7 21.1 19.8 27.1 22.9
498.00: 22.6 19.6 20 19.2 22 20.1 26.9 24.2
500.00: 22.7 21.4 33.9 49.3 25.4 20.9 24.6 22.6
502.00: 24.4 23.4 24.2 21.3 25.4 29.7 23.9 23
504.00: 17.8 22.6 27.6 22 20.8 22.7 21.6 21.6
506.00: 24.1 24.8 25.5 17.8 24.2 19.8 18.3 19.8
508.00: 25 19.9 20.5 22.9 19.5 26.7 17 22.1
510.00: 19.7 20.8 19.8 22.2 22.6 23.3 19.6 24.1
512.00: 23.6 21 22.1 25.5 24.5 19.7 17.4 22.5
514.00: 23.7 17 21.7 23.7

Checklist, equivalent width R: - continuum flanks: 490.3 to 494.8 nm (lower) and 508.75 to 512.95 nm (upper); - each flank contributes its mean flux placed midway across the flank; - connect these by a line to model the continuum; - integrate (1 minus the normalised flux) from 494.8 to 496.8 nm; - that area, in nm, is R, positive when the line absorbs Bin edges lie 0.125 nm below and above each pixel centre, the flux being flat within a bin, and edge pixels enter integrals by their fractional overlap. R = -0.17 nm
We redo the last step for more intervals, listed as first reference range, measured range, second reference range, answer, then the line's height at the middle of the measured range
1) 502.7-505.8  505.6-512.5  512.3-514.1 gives 0.27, 22.6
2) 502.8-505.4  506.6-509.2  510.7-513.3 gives 0.24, 23.1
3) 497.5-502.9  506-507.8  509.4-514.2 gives 0.09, 22.8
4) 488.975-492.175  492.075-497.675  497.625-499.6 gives -0.27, 22.6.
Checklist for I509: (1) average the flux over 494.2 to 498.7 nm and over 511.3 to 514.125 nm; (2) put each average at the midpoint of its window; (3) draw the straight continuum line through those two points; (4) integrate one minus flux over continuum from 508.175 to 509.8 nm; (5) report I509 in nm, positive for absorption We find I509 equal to 0.09 nm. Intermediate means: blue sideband 23.5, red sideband 22.2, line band 21.2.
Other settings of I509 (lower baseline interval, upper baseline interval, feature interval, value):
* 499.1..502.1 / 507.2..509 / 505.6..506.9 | -0.03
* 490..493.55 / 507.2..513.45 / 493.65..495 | -0.10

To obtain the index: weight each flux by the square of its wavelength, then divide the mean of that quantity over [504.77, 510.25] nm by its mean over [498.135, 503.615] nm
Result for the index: 0.9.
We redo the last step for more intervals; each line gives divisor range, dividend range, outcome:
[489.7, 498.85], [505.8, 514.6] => 0.98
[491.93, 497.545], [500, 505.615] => 1.09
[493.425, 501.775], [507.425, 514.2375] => 0.93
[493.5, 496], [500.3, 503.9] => 1.08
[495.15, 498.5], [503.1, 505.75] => 1.02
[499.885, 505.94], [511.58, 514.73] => 0.92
